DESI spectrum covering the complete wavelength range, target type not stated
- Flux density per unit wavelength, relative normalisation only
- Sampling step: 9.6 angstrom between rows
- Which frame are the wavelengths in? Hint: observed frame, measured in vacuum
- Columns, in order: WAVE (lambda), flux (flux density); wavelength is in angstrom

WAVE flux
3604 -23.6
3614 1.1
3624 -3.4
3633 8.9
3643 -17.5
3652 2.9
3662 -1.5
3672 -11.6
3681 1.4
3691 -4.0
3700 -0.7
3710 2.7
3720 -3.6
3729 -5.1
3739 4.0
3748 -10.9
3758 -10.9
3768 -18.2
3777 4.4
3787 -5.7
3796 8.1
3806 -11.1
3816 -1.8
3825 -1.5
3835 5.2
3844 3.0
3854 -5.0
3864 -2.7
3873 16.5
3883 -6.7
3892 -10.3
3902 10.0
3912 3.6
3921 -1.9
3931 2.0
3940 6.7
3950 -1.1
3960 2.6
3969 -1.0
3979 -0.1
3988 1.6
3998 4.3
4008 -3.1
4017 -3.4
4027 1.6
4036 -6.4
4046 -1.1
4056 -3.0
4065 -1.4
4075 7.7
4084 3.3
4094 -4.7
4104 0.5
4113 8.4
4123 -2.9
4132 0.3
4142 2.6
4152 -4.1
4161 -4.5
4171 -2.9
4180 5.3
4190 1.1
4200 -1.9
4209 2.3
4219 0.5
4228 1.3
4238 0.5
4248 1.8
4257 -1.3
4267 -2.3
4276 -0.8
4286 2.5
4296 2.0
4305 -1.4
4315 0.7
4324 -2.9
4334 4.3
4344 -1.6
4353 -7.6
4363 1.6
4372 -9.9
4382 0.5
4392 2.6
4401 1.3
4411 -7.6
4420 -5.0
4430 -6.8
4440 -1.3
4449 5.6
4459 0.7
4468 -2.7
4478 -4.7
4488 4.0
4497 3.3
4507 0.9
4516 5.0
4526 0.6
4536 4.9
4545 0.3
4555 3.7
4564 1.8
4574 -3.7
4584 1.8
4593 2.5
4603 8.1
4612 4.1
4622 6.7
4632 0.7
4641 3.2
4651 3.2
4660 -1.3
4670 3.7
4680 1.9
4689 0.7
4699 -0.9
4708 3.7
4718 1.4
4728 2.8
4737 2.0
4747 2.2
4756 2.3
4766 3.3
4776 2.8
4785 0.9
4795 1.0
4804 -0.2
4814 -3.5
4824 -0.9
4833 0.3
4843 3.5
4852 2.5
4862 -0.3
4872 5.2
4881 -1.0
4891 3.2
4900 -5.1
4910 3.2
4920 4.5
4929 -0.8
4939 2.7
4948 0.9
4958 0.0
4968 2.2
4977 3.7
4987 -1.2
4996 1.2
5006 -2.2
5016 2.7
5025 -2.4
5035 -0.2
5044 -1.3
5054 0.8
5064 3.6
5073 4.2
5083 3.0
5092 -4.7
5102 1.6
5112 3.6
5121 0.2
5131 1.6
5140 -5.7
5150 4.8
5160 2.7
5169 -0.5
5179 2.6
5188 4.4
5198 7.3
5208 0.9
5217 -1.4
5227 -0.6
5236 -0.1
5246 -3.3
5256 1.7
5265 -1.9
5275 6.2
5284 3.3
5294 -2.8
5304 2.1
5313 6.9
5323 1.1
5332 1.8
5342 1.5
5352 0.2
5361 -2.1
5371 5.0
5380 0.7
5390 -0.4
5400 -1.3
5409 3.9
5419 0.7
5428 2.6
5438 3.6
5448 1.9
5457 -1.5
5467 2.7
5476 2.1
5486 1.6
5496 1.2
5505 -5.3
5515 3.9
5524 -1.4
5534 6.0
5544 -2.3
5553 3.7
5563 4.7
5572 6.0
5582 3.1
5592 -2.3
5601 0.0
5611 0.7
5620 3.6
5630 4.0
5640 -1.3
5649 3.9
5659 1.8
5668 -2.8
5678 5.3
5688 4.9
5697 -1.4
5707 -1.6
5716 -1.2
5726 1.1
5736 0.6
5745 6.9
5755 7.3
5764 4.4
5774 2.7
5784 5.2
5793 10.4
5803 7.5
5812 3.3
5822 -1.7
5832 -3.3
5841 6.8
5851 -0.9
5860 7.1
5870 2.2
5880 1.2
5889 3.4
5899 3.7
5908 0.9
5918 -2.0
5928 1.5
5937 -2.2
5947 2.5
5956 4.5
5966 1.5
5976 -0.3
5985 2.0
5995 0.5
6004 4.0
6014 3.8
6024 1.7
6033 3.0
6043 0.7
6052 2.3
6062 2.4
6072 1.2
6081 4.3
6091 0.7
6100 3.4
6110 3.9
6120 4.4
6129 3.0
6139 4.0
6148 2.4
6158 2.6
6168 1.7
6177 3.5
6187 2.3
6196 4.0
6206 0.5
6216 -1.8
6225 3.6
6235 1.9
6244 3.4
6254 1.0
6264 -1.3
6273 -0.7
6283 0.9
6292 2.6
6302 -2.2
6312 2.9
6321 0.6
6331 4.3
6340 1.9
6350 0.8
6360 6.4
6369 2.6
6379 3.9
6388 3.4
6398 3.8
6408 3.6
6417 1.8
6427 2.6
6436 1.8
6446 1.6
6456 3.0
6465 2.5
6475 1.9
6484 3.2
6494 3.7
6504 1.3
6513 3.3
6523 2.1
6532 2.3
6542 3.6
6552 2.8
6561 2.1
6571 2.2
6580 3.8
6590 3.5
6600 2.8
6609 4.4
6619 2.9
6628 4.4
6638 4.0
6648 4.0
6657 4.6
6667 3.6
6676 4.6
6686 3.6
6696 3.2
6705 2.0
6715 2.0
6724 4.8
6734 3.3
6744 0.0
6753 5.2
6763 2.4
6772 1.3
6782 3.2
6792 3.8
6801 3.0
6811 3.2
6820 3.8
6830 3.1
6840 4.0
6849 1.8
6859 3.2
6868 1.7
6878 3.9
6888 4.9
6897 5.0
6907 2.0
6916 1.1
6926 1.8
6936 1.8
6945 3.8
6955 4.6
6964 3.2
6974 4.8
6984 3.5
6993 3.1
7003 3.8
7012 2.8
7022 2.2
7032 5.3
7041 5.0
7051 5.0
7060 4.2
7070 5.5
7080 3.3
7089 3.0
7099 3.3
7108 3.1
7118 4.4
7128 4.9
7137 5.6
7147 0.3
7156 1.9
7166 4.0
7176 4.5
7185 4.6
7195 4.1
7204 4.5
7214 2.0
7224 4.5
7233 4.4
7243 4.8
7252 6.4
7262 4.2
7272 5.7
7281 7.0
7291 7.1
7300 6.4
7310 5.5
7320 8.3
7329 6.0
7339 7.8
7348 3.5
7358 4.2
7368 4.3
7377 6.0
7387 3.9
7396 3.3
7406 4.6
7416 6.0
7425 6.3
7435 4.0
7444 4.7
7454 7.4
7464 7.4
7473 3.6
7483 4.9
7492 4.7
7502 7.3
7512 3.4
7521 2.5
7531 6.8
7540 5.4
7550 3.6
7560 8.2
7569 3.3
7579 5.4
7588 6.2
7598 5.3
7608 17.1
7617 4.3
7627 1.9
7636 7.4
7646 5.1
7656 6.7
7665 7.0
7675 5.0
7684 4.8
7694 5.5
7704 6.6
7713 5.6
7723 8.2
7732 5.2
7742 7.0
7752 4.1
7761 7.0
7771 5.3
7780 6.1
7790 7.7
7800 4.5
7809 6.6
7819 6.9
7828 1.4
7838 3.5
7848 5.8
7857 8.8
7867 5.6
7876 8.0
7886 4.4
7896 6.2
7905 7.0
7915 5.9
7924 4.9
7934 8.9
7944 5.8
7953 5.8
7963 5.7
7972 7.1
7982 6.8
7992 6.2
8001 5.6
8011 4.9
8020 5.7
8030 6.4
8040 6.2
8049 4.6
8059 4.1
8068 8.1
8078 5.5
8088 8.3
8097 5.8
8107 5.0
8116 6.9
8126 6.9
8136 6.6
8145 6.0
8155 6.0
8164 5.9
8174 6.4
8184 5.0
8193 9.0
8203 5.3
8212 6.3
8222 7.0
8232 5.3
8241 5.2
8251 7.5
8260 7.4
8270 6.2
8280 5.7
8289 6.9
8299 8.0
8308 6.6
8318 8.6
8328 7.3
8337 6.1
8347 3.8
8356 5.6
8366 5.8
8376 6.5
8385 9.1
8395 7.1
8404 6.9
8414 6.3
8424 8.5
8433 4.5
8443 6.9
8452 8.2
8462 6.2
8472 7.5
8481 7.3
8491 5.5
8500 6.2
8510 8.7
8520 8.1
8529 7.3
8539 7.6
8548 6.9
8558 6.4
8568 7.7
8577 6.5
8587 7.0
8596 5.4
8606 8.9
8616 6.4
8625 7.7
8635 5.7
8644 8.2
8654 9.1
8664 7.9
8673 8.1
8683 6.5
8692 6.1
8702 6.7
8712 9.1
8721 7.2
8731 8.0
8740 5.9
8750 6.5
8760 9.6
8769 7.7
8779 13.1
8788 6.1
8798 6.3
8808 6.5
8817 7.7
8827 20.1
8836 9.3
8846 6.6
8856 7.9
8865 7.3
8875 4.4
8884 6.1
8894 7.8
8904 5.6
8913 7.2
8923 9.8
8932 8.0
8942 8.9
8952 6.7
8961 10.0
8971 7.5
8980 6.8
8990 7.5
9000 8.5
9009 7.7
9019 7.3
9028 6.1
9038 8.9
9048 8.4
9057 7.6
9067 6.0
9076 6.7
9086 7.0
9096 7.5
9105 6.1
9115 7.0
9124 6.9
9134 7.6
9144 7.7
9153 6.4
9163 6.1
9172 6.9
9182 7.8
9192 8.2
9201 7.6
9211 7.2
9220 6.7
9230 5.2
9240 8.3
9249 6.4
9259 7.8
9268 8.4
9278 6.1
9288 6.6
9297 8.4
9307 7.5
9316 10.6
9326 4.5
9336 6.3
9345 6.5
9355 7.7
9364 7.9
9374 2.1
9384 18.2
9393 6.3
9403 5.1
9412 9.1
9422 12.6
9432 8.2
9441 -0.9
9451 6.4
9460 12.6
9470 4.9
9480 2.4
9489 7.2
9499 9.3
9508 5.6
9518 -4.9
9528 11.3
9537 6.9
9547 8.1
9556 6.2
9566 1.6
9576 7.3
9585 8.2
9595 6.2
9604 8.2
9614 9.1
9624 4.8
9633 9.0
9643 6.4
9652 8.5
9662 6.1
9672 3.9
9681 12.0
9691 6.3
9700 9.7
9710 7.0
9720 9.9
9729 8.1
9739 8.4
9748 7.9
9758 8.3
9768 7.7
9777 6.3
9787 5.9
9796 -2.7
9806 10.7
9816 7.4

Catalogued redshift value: 0.80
